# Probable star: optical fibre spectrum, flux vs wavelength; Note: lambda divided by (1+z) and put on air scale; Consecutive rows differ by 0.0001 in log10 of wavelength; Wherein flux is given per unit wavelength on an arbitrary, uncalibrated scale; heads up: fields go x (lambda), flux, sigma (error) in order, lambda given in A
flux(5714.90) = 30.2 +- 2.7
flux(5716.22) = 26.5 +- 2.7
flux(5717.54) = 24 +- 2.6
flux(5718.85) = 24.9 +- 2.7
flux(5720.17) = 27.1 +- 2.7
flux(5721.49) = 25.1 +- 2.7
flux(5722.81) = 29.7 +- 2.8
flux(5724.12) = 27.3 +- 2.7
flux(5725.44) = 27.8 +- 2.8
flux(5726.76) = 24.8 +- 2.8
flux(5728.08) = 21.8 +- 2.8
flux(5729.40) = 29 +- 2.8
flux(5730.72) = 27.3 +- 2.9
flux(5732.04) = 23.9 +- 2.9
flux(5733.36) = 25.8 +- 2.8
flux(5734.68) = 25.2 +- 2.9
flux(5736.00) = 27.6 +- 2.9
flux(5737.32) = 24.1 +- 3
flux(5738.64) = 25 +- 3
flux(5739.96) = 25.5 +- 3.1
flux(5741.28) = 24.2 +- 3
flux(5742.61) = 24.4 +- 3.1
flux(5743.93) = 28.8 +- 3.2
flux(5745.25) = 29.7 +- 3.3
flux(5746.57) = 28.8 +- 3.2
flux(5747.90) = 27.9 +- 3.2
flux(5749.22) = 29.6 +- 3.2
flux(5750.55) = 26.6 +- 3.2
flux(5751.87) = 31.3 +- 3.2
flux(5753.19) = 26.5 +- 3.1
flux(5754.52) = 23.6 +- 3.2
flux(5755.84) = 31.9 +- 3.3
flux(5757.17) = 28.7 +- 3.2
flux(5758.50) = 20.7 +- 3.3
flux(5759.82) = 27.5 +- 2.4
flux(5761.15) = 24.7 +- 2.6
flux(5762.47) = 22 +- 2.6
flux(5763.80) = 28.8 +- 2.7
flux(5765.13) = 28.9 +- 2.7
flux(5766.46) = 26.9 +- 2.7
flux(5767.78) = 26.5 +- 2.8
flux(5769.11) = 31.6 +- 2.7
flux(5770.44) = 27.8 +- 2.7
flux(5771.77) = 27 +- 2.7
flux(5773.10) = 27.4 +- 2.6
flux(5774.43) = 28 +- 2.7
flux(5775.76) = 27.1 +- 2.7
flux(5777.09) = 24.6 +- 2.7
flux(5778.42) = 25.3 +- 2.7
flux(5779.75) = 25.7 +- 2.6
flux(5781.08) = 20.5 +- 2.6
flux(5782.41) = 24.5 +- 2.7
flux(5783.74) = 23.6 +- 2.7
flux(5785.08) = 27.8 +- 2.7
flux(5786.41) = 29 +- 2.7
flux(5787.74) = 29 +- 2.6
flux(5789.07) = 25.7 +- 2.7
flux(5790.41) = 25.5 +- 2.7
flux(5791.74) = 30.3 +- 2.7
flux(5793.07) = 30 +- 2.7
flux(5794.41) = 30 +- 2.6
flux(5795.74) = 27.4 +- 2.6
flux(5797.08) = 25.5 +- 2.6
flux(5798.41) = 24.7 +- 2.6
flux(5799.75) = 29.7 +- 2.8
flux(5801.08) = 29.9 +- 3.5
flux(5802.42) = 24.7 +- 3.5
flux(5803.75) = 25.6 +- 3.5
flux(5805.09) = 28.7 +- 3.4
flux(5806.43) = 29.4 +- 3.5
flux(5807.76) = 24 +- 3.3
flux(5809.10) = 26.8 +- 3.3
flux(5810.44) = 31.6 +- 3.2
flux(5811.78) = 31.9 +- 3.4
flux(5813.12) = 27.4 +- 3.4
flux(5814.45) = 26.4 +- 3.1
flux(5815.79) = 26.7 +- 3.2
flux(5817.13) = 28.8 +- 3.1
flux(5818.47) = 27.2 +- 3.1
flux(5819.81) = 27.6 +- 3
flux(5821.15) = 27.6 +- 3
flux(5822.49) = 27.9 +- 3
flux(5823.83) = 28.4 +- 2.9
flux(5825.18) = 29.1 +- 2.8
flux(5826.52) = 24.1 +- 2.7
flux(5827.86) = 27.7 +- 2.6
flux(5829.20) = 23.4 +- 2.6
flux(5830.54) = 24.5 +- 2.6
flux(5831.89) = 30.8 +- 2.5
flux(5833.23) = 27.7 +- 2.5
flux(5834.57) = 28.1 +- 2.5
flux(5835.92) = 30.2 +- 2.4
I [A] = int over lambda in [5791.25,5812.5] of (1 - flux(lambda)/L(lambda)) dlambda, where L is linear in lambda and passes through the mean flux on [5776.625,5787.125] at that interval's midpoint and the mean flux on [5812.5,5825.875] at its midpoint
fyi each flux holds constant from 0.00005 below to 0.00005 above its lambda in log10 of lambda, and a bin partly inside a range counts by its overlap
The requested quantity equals -1.3 A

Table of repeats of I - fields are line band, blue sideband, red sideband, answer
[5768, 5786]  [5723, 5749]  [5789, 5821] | 0.62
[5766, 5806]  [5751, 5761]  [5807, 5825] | 0.67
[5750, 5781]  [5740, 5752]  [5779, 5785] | -1.39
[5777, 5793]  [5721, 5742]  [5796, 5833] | 0.43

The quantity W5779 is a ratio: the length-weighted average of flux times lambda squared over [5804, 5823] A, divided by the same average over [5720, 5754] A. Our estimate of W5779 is 1.07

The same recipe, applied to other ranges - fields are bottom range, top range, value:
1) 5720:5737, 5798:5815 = 1.09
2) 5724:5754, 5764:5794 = 1.03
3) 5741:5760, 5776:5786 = 0.91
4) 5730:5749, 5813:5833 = 1.06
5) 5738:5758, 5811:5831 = 1.02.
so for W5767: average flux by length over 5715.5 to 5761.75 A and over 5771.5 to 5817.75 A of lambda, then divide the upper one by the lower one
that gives 1.0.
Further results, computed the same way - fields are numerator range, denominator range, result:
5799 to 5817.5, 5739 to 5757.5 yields 1.01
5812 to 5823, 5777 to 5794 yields 1.05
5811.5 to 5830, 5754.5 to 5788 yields 1.03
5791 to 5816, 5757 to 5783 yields 1.07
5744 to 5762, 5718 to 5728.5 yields 1.05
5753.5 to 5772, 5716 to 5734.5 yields 1.03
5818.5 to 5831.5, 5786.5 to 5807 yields 0.97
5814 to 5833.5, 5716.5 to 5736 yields 1.04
